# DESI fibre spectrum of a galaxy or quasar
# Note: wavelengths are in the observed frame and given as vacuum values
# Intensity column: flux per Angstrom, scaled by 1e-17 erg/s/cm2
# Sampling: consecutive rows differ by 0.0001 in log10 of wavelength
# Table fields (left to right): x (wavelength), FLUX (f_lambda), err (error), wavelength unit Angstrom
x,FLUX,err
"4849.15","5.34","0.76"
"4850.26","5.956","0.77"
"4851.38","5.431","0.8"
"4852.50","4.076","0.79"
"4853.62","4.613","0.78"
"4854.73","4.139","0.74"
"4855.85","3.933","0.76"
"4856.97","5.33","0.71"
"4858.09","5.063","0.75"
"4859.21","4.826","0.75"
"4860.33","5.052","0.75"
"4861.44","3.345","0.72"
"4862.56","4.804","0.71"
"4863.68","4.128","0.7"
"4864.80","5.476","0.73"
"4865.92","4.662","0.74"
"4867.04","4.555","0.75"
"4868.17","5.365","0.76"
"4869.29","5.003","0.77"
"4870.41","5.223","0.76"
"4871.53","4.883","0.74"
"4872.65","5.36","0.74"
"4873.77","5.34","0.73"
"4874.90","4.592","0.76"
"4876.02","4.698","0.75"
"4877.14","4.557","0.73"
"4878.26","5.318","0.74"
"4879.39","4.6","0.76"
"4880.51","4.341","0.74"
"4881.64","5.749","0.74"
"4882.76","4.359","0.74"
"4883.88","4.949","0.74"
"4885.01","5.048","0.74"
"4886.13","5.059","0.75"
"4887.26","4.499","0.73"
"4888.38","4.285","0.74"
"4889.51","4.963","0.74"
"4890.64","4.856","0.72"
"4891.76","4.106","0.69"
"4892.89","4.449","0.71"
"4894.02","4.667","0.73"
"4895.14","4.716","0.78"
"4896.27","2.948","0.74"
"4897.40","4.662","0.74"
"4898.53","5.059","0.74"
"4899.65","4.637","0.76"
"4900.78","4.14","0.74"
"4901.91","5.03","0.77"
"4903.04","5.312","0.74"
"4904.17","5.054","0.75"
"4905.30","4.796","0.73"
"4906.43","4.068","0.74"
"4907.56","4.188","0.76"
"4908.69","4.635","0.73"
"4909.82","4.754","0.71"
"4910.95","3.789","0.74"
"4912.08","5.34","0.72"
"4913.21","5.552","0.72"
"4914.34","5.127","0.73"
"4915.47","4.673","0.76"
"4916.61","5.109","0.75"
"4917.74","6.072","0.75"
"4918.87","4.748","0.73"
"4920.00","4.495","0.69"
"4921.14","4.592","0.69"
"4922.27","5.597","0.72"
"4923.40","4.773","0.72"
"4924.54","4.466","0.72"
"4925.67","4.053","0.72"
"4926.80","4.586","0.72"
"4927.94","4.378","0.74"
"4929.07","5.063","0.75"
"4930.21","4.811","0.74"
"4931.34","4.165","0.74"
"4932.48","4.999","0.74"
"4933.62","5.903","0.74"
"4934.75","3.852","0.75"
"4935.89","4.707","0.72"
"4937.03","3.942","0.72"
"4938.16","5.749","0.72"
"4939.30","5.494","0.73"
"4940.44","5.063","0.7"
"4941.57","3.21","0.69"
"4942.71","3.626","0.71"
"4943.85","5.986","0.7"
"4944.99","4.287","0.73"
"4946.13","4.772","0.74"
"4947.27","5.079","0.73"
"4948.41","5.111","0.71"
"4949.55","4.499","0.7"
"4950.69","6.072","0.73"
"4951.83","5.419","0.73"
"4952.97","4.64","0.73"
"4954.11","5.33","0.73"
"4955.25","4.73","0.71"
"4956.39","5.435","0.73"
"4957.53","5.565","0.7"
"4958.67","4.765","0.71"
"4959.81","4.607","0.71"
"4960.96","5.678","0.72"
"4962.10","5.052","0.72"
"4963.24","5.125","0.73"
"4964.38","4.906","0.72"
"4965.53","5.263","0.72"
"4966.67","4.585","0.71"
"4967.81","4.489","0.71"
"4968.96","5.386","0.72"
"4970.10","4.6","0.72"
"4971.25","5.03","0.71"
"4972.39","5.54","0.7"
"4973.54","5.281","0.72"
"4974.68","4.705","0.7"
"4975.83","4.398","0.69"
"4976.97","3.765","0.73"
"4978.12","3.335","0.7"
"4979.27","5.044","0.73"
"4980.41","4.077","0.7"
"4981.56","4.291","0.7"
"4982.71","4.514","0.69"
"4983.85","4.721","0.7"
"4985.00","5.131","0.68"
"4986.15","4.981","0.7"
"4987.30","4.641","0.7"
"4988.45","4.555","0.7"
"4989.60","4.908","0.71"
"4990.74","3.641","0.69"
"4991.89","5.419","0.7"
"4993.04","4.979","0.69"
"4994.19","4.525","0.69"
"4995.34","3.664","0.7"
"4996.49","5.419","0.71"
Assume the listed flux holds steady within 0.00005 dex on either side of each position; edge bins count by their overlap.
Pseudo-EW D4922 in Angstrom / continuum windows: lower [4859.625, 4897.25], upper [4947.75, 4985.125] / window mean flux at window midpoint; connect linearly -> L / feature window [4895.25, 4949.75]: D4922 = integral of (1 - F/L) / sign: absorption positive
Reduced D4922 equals 0.8 Angstrom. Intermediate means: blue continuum 4.73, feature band 4.73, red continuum 4.88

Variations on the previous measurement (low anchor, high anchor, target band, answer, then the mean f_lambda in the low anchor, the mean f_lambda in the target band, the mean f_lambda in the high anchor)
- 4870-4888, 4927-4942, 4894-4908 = 0.8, 4.9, 4.56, 4.73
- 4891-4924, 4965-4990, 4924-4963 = -1.2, 4.73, 4.86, 4.69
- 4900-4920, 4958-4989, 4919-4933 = 0.4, 4.83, 4.67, 4.76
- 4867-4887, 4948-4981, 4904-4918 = 0.3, 4.95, 4.83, 4.91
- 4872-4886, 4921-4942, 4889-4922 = 0.7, 4.92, 4.72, 4.72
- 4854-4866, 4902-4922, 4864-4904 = -0.5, 4.62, 4.78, 4.86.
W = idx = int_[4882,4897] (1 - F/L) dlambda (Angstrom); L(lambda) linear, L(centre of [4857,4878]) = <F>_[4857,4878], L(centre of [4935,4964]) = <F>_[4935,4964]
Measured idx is 1.0 Angstrom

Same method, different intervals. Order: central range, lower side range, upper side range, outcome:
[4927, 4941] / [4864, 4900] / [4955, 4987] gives -0.1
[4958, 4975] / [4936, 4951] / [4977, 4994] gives -1.2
